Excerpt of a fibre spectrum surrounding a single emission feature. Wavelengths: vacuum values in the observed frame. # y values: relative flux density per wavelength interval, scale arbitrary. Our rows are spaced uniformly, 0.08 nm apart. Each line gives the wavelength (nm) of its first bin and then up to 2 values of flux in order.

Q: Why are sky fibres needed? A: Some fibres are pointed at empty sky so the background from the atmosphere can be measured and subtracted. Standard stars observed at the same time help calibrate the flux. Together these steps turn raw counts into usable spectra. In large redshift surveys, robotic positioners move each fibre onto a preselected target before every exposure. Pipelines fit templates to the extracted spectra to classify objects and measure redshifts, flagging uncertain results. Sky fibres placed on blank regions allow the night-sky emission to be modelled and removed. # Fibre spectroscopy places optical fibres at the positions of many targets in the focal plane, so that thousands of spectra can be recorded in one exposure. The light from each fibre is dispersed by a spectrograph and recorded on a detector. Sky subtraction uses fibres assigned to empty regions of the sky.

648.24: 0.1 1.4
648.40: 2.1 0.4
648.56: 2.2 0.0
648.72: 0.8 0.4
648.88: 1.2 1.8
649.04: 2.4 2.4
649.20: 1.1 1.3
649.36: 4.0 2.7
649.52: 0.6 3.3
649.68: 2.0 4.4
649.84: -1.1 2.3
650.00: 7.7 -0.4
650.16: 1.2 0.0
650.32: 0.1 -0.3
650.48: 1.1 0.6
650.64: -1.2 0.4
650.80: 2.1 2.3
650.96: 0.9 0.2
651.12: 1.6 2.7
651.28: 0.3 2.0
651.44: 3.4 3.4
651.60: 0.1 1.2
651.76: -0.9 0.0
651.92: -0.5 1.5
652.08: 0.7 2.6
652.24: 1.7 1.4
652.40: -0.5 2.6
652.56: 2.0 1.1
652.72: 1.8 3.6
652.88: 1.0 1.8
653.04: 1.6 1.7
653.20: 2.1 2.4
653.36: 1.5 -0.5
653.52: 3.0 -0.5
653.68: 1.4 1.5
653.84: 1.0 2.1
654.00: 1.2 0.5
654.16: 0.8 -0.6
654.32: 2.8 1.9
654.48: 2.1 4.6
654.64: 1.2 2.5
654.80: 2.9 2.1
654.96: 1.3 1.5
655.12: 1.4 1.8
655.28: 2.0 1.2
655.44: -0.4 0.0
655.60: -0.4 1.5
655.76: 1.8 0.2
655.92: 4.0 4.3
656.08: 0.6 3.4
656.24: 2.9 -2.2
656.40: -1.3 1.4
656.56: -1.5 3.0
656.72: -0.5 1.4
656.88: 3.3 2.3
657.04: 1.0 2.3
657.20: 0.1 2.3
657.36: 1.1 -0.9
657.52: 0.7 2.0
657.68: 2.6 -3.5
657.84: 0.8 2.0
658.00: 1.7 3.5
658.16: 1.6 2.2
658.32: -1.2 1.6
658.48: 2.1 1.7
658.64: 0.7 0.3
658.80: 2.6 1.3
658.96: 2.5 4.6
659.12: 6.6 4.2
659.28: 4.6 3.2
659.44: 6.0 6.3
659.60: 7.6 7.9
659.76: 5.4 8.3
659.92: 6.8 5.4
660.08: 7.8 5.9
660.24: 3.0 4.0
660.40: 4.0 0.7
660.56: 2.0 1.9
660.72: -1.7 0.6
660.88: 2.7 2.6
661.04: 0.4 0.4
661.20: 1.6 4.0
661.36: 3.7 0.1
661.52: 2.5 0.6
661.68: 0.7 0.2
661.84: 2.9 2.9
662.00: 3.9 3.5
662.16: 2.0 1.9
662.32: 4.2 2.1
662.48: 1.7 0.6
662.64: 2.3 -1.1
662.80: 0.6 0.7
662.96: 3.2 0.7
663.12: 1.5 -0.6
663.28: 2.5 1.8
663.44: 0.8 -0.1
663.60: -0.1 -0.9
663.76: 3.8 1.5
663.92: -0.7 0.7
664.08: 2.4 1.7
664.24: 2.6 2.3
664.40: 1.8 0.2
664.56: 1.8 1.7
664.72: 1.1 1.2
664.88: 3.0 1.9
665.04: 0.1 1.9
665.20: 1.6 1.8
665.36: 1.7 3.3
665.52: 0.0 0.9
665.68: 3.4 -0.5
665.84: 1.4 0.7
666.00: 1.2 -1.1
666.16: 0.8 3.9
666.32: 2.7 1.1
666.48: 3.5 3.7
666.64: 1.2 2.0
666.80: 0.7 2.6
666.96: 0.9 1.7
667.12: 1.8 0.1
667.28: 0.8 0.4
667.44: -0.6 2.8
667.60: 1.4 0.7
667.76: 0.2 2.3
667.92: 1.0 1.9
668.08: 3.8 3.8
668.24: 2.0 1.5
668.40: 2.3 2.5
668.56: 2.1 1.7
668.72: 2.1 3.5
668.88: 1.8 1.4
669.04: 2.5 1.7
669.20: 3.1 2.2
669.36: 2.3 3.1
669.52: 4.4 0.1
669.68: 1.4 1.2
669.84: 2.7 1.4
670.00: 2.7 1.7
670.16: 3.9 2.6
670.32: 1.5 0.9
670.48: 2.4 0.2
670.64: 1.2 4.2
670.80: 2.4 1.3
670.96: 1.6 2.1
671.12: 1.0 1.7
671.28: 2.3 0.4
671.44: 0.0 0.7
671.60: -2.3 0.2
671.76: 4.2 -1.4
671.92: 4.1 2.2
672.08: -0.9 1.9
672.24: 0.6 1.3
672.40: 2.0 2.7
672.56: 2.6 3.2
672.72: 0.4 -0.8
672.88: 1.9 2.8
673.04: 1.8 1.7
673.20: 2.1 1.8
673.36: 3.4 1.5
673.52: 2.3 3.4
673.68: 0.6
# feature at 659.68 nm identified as [O II] 3727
